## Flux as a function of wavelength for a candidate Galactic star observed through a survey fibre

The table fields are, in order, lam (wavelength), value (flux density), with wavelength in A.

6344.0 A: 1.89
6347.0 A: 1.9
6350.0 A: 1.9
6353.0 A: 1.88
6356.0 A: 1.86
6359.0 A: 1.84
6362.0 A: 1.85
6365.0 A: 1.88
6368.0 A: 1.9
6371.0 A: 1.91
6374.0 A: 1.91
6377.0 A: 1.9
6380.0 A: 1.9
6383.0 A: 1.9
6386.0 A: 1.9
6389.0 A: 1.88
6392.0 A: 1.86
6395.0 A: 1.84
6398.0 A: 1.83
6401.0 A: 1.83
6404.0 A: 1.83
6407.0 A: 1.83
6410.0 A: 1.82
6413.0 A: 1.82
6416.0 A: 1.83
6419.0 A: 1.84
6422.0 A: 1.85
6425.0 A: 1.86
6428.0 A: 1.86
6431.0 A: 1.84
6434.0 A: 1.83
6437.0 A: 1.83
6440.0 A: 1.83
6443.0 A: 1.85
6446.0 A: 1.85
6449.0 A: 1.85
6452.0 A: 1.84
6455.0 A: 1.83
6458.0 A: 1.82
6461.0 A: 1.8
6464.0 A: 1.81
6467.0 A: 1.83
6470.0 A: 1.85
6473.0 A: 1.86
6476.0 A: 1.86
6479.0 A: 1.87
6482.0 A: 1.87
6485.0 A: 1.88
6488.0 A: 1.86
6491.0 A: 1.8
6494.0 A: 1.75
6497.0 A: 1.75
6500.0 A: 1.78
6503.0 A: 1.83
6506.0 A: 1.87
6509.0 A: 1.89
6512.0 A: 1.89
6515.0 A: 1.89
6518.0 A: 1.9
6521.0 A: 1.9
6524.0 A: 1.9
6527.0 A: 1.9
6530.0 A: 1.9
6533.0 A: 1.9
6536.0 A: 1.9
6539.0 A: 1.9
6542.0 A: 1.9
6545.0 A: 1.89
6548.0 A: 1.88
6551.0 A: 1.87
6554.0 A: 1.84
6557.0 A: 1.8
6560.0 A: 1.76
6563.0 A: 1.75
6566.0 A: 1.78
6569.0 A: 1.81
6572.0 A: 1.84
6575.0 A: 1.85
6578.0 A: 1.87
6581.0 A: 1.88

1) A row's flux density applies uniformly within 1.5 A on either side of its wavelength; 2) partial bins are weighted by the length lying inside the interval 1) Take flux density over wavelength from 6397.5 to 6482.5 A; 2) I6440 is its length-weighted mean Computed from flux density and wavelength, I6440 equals 1.84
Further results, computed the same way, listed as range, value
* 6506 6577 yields 1.86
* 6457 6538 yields 1.85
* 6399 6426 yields 1.83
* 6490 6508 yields 1.8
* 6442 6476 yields 1.84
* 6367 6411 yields 1.87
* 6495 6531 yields 1.86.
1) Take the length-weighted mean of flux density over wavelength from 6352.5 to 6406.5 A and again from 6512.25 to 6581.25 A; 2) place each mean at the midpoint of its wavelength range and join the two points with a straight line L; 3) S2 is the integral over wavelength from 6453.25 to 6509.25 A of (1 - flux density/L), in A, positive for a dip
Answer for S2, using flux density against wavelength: 1.0 A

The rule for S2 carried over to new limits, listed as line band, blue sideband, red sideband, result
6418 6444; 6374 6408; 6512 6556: 0.41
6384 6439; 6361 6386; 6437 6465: 0.59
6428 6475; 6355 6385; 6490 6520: 0.51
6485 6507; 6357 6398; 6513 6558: 0.88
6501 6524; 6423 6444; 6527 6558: -0.13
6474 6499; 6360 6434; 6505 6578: 0.44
